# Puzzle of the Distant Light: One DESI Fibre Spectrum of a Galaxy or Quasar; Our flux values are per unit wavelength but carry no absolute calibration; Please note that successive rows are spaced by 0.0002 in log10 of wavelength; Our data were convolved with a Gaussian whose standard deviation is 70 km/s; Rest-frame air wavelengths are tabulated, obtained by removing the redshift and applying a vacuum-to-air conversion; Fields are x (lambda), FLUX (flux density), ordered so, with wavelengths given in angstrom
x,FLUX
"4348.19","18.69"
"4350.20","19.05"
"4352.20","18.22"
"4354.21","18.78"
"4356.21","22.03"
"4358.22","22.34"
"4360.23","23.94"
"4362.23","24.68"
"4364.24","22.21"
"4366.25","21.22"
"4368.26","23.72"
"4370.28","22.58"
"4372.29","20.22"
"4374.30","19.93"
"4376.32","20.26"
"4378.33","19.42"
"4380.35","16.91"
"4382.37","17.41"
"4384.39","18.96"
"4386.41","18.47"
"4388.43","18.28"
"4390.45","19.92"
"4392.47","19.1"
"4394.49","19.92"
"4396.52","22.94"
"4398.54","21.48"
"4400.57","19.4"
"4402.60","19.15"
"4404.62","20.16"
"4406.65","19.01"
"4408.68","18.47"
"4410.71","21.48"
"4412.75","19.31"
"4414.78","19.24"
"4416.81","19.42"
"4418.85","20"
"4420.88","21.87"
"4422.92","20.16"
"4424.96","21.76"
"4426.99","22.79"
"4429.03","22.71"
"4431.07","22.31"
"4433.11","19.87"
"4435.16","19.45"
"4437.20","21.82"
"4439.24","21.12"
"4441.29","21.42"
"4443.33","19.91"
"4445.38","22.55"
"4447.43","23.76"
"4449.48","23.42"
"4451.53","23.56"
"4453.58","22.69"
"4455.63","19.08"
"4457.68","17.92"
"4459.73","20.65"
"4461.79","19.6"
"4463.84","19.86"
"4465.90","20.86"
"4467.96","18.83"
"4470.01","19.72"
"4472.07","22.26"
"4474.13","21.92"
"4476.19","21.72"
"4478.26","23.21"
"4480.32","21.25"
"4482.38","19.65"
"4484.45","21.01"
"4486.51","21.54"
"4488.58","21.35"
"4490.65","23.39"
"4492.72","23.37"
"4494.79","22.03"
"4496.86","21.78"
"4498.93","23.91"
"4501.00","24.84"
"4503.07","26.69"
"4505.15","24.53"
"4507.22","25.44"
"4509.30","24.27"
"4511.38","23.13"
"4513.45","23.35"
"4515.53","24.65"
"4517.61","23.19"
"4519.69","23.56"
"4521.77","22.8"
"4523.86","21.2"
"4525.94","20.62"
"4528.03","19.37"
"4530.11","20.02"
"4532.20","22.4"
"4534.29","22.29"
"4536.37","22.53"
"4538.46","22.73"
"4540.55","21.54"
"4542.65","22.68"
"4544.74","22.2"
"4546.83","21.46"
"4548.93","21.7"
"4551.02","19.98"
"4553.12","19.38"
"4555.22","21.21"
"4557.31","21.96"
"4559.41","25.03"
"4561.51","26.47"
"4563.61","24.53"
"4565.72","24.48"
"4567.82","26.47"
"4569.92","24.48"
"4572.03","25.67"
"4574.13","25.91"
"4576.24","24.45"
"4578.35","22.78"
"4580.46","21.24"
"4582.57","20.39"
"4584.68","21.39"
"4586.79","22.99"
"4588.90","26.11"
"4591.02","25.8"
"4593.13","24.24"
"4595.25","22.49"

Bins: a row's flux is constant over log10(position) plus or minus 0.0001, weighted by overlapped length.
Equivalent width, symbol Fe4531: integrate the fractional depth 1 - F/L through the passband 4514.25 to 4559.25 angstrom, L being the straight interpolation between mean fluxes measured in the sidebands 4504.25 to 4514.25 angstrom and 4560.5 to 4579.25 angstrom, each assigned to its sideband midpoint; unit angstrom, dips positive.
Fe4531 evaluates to 4.95 angstrom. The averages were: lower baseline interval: 24.2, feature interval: 21.9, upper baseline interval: 25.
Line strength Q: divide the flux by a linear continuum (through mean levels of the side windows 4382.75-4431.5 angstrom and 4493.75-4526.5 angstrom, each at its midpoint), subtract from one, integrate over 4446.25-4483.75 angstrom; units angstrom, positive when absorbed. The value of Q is 1.6 angstrom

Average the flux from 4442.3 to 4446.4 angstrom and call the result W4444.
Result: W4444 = 21.2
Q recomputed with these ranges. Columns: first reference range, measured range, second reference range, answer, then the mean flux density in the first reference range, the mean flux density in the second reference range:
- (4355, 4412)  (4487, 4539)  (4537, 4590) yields -1.3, 20.5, 23.1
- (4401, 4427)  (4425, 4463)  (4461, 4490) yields -1.6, 20.1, 21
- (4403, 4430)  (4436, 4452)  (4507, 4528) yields -0.7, 20.5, 22.9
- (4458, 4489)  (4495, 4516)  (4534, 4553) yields -2.9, 20.8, 21.8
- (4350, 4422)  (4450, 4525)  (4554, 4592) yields 0.3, 20.3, 23.9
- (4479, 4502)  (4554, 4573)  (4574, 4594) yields -1.0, 22.2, 23.4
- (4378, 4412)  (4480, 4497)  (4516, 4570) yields -0.3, 19.4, 22.5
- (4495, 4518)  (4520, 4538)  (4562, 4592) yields 1.9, 24.1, 24.1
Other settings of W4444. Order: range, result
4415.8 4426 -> 20.7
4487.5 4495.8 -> 22.5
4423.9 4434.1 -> 21.9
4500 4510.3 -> 25.2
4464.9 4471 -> 19.8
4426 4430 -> 22.7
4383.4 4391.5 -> 18.9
